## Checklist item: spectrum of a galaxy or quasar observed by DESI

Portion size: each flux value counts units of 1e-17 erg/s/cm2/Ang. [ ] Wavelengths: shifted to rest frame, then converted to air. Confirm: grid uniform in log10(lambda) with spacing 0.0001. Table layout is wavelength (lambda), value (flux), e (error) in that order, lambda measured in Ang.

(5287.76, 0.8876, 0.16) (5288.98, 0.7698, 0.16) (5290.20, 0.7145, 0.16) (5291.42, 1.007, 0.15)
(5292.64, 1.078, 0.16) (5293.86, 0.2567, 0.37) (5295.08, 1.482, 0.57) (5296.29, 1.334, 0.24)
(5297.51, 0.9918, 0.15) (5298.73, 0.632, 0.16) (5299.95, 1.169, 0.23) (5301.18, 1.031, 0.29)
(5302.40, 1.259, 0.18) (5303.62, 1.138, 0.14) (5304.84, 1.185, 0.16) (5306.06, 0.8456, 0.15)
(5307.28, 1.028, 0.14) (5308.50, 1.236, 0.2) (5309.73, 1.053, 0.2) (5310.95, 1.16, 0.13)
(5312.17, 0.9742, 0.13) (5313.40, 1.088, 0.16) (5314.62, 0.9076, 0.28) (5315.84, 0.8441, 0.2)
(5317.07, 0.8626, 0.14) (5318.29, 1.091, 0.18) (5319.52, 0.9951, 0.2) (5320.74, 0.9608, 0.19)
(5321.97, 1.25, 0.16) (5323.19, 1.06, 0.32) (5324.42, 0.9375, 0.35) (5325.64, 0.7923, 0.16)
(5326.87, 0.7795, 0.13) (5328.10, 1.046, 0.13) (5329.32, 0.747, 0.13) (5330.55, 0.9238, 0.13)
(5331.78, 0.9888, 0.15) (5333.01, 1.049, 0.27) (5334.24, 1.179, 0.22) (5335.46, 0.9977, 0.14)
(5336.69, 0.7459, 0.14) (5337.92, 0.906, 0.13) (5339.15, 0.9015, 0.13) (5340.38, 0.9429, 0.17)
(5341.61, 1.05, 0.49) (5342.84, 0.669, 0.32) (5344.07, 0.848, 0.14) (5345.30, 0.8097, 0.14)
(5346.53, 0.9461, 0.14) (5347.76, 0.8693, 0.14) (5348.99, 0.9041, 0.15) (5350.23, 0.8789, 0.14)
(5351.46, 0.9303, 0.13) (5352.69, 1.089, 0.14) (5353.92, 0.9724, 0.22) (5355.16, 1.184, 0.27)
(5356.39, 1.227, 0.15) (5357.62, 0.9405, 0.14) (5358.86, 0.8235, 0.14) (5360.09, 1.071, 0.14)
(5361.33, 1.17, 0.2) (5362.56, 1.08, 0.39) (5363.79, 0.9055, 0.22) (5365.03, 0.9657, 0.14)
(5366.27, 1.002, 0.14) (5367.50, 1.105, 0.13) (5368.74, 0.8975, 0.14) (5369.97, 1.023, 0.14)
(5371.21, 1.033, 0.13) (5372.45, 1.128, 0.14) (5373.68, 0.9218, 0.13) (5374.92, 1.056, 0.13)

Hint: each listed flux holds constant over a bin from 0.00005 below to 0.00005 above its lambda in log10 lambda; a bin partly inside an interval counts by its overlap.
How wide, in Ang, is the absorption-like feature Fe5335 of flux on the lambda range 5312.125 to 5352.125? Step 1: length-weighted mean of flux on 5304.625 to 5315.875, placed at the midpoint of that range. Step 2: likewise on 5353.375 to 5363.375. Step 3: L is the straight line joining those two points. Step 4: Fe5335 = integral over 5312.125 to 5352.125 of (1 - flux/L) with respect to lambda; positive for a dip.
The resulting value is 4.2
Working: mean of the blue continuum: 1.04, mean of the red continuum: 1.06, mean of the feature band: 0.935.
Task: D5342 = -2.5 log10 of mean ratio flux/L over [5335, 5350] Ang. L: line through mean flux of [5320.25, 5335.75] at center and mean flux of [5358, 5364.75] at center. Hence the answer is 0.13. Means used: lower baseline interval 0.978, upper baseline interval 1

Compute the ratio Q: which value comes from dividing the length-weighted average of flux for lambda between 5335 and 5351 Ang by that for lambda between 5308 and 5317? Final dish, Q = 0.86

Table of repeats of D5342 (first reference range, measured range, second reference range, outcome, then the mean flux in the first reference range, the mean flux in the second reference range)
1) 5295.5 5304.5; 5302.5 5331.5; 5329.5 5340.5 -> 0.026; 1.09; 0.951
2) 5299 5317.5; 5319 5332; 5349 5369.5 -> 0.091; 1.05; 1.01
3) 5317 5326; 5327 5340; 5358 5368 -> 0.075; 1.01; 1.01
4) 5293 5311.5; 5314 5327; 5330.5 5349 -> 0.033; 1.05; 0.921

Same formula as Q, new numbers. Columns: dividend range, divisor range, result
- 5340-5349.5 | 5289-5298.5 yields 0.92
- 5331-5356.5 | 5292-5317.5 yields 0.93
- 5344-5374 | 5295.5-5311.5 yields 0.91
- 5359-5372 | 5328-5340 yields 1.08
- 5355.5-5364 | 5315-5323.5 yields 1.04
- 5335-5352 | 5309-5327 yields 0.89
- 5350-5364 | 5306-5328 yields 1.03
